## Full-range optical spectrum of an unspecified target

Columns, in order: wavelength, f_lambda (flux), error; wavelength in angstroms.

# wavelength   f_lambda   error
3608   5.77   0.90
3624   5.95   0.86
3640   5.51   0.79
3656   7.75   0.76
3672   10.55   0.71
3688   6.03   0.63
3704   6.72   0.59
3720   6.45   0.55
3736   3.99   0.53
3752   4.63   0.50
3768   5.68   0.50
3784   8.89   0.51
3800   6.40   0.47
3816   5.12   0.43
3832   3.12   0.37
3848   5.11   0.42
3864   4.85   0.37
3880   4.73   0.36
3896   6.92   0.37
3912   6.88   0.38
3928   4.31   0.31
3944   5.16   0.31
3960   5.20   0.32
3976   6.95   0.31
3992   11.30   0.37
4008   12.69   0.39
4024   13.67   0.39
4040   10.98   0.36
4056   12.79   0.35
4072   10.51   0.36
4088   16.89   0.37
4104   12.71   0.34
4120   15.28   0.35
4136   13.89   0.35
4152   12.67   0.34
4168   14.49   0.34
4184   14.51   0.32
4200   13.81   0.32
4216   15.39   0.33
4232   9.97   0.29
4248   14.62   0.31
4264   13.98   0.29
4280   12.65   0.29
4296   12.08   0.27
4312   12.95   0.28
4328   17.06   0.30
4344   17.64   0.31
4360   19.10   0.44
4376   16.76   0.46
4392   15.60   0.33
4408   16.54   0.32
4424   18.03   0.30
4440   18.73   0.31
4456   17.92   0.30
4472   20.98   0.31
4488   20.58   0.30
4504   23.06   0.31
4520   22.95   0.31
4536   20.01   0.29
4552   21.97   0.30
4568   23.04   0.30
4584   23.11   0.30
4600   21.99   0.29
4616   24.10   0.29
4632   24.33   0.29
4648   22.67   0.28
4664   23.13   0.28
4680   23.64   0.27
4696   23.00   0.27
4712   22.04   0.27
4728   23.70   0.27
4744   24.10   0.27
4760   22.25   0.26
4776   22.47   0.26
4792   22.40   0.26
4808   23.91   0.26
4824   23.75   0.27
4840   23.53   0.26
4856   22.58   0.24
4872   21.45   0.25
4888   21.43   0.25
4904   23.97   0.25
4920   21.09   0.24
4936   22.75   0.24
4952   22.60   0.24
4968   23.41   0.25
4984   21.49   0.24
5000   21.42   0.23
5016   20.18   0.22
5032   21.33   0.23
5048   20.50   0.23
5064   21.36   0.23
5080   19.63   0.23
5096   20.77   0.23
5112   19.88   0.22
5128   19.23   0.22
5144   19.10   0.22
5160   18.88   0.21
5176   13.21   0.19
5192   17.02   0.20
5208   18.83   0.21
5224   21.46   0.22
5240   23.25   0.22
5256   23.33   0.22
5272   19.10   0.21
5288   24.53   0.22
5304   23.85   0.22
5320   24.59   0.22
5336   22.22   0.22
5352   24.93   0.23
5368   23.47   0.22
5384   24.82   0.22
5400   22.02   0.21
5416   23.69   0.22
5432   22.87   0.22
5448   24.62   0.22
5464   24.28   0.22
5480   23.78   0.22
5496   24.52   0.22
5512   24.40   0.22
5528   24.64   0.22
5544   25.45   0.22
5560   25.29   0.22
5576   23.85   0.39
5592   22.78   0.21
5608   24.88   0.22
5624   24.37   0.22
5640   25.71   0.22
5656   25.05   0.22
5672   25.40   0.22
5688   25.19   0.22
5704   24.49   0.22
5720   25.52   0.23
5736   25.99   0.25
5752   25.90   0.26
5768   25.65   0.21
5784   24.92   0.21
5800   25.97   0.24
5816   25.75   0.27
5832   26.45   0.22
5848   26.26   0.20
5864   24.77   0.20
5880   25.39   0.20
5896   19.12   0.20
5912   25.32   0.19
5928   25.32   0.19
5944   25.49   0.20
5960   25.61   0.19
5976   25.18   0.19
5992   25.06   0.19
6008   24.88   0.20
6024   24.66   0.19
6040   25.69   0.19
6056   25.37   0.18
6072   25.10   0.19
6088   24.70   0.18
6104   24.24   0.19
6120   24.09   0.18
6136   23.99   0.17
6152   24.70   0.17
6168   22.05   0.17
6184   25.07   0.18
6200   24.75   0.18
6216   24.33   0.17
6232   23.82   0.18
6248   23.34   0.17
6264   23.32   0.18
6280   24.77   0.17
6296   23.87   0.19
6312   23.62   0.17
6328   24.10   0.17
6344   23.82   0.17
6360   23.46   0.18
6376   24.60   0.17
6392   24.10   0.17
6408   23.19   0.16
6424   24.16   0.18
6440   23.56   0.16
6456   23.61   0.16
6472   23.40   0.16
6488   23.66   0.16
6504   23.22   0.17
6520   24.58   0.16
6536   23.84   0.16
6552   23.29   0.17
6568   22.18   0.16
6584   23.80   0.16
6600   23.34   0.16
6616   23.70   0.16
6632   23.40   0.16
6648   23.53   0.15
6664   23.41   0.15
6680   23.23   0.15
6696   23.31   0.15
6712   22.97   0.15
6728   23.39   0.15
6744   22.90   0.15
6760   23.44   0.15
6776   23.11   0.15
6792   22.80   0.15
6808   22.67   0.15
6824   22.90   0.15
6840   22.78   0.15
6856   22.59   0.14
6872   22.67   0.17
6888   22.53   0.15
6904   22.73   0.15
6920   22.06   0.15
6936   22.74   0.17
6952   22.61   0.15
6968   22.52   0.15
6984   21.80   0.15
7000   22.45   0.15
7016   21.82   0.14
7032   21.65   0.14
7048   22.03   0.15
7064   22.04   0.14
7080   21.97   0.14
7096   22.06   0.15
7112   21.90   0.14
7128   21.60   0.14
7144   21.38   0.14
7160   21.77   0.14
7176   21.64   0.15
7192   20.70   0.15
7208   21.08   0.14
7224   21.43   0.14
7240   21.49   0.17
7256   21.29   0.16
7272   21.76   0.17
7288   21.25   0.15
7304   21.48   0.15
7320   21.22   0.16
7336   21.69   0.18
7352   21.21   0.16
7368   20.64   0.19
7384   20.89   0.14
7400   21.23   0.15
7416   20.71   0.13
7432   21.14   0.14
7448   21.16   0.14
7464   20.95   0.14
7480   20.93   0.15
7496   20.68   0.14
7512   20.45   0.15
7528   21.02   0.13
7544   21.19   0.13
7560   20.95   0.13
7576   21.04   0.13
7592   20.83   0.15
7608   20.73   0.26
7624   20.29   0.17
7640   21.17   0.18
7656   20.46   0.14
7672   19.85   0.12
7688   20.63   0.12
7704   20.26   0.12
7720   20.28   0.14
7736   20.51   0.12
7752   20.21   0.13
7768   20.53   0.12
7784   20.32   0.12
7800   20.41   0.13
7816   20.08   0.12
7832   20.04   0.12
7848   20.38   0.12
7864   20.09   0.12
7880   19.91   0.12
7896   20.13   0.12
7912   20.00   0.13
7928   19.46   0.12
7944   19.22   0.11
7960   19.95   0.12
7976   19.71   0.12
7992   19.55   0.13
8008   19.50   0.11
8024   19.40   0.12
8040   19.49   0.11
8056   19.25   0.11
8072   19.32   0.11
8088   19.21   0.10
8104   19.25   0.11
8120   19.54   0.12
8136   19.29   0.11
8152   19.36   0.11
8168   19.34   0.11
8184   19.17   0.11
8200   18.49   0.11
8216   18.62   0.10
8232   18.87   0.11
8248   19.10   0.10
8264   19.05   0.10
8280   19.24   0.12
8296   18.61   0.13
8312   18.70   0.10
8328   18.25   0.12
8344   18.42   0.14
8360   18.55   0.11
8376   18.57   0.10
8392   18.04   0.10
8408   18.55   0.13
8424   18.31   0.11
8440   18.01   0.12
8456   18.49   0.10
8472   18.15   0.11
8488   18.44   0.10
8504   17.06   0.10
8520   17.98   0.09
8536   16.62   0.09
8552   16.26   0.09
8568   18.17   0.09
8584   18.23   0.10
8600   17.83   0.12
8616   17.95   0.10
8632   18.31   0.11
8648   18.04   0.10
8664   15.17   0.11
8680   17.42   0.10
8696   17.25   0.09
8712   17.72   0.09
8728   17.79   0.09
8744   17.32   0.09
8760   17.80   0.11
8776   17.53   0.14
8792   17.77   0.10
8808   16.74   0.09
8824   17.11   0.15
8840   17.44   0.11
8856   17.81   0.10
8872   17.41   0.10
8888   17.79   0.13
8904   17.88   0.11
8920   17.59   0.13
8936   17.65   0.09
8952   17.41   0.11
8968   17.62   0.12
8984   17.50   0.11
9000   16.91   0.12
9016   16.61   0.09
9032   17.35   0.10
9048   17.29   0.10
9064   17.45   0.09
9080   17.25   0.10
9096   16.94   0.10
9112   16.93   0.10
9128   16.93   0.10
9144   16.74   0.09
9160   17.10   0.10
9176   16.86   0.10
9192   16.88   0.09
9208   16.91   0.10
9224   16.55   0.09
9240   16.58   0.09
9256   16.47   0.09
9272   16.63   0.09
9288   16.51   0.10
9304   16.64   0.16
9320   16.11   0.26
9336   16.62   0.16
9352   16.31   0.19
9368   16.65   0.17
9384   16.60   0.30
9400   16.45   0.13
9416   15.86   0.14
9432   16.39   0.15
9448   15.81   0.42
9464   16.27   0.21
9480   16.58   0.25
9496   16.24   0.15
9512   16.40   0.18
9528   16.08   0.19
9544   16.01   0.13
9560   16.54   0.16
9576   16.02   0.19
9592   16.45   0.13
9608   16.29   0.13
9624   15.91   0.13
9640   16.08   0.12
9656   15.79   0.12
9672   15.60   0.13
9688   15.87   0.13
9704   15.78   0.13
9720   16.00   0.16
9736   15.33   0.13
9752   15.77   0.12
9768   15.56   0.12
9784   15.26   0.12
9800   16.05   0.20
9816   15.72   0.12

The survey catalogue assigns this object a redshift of 0.000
